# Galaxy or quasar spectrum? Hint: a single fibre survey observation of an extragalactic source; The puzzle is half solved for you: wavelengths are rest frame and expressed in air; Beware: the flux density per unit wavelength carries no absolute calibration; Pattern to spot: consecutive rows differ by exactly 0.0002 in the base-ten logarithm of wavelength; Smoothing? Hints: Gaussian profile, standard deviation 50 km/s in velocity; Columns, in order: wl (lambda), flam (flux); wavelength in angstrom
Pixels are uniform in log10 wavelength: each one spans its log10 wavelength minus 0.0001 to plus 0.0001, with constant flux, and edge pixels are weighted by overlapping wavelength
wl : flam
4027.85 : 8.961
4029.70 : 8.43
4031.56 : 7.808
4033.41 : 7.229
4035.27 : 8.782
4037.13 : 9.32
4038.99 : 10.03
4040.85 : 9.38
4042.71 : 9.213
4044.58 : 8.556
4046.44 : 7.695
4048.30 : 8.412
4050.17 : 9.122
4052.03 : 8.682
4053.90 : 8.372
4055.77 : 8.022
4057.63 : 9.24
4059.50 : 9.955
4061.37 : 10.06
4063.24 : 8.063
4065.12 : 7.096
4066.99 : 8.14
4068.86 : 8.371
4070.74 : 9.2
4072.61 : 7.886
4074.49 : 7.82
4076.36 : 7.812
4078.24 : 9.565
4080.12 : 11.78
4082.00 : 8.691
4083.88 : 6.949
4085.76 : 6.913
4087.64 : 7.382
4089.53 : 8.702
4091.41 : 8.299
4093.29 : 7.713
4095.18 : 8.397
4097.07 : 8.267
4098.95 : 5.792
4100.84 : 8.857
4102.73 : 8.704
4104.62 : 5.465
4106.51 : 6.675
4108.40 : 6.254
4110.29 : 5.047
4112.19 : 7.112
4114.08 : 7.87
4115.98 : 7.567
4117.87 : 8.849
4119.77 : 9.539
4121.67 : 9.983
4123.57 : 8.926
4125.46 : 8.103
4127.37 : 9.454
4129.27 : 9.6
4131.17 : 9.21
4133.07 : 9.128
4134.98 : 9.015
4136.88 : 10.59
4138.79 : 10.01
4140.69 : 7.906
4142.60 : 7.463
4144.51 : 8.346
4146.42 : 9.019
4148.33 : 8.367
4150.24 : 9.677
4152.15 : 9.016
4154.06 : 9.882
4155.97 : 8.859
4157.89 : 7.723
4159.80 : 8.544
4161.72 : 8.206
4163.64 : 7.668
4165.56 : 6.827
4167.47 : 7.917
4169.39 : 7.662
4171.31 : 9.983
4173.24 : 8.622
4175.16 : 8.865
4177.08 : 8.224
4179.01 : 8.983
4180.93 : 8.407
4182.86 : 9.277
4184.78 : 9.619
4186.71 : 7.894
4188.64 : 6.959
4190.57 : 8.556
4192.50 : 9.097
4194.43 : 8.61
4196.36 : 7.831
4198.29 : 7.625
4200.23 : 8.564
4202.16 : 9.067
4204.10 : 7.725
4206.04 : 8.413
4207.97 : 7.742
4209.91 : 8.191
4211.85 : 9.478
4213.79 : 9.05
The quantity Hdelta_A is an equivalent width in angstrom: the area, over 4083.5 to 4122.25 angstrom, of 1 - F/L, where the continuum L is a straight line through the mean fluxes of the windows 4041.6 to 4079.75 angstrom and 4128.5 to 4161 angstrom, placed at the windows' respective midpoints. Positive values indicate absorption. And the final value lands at 5.1 angstrom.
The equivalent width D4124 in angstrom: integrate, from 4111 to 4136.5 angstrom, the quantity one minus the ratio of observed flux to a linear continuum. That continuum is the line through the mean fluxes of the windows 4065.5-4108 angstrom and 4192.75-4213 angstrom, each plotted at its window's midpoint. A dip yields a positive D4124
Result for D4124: -2.1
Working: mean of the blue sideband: 8.03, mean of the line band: 8.8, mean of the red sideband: 8.36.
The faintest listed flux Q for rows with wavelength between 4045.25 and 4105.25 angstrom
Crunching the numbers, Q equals 5.465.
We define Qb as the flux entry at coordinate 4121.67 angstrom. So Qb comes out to 9.983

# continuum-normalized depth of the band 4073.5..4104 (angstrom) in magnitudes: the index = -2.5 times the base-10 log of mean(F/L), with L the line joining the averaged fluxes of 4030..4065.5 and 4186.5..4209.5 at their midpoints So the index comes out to 0.048 mag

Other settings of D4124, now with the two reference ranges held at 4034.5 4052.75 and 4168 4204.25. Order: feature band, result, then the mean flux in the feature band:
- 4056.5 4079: 0.7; 8.59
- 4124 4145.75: -0.8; 8.98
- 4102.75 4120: 3.1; 7.14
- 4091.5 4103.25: 1.1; 7.95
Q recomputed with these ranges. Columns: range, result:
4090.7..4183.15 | 5.047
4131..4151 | 7.463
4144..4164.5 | 7.668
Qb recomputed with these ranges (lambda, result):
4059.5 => 9.955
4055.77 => 8.022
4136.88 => 10.59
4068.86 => 8.371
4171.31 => 9.983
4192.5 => 9.097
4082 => 8.691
